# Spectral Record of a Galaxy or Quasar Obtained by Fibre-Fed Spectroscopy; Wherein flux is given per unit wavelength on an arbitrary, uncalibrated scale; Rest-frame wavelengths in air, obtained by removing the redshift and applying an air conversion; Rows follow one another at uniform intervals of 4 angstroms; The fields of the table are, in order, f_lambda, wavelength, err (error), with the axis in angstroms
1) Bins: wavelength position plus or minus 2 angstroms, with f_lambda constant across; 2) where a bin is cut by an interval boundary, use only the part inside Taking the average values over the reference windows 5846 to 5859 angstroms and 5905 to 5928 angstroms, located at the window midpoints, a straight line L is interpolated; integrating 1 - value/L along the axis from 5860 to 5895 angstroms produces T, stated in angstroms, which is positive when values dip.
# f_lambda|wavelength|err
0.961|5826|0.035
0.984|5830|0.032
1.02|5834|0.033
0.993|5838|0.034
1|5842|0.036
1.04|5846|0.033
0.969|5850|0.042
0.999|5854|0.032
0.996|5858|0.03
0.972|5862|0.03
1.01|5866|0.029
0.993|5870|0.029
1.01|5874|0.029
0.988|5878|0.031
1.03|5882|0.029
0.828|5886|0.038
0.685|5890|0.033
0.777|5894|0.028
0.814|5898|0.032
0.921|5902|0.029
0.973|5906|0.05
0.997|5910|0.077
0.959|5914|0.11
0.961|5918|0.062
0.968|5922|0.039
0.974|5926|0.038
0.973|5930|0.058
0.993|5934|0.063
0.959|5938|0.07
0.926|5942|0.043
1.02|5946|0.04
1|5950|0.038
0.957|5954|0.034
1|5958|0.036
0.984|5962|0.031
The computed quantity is 2.2 angstroms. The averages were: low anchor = 0.995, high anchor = 0.972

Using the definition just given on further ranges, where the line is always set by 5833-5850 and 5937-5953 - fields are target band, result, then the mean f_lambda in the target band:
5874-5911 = 3.7 angstroms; 0.894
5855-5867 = 0.1 angstroms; 0.992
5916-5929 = 0.2 angstroms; 0.968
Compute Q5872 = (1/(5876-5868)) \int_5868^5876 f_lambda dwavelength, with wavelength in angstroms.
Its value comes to 1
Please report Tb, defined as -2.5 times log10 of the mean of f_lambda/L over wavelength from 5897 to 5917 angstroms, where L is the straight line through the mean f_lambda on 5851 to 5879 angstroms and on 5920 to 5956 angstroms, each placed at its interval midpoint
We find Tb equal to 0.048 mag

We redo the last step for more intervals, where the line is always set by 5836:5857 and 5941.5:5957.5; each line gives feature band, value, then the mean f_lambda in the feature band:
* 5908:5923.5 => 0.02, 0.971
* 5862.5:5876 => 0.00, 1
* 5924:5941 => 0.02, 0.972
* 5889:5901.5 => 0.26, 0.784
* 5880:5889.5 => 0.12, 0.89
